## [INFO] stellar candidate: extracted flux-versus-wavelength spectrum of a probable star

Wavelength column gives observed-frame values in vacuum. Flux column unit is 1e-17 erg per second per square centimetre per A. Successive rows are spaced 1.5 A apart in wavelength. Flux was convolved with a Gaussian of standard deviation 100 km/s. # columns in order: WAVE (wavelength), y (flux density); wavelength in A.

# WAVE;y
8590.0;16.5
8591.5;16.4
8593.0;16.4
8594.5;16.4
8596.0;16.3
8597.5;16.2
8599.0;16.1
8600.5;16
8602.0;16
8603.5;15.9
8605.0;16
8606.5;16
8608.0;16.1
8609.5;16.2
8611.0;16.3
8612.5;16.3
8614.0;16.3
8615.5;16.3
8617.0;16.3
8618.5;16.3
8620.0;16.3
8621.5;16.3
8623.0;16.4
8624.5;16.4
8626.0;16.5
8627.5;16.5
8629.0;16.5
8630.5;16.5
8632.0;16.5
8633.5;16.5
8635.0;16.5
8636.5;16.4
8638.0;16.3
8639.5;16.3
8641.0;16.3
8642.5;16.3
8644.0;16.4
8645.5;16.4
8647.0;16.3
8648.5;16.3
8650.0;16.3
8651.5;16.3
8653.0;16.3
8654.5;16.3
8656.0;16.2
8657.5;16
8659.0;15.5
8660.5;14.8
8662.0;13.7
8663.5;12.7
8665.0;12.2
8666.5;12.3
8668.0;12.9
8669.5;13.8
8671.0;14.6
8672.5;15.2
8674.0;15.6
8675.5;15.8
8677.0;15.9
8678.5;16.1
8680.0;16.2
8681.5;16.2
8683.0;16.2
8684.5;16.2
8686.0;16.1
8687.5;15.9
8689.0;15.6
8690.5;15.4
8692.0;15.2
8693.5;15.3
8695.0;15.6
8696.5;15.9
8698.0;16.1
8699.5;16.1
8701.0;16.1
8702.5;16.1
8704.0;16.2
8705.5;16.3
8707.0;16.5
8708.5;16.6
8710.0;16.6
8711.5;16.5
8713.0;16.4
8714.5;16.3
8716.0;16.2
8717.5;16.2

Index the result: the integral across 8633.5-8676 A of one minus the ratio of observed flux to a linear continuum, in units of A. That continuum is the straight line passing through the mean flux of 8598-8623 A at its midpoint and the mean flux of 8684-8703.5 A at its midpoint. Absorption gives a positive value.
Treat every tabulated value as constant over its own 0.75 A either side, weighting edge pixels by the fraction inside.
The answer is 1.6 A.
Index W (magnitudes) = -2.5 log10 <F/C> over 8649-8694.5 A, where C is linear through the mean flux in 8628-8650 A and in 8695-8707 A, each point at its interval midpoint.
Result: 0.07 mag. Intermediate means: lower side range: 16.4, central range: 15.2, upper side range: 16.1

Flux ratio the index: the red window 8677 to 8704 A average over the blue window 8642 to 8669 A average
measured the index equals 1.0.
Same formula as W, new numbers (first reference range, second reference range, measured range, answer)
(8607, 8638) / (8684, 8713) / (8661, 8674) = 0.19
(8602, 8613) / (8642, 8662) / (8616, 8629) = -0.02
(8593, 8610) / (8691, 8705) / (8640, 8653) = -0.02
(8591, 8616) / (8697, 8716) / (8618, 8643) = -0.01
